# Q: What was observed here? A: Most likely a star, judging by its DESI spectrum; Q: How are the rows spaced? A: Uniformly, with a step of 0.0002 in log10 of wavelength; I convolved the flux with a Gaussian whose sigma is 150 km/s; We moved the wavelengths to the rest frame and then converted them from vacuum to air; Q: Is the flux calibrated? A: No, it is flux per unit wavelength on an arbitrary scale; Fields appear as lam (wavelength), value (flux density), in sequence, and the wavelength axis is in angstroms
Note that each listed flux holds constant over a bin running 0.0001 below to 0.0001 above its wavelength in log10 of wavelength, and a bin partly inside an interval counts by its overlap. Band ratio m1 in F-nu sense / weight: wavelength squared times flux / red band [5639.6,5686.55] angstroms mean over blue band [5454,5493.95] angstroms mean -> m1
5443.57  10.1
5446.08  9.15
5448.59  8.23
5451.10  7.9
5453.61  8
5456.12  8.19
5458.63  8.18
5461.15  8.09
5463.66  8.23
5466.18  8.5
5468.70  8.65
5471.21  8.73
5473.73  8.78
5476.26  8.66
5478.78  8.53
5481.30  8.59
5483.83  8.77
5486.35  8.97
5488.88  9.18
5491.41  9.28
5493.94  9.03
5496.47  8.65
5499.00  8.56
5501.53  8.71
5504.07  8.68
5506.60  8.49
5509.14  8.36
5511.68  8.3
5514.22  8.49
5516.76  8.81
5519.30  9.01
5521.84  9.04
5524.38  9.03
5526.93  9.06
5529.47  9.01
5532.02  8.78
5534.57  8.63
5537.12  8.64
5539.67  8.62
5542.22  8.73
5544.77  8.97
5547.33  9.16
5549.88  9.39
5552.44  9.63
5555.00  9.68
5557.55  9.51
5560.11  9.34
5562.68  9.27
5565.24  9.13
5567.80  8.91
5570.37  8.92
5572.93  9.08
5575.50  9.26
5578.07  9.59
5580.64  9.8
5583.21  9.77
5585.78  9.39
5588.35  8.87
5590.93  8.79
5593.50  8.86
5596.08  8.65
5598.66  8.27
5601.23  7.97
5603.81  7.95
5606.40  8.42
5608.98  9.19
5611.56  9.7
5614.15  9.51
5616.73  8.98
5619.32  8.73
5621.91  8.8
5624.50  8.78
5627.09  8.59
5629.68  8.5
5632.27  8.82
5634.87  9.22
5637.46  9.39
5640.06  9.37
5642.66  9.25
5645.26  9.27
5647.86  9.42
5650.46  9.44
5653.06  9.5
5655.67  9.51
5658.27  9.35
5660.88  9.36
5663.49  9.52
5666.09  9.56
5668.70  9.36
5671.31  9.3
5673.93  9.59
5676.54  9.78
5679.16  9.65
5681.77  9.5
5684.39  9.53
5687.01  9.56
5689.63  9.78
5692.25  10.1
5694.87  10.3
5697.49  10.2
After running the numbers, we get 1.17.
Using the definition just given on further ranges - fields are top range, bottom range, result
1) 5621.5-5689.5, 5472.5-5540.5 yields 1.12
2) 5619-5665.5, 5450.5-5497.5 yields 1.14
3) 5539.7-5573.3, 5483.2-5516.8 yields 1.07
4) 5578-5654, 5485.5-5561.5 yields 1.04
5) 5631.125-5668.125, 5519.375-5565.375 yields 1.07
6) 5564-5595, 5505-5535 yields 1.07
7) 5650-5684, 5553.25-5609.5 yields 1.08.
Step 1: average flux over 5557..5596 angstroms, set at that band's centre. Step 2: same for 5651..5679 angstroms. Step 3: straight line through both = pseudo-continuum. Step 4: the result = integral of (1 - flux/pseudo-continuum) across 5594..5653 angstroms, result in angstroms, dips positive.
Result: 2.7 angstroms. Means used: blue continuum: 9.21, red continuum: 9.49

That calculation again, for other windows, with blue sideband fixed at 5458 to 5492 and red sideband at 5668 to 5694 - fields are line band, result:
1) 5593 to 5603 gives 0.9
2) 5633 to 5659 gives 0.3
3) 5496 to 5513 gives 0.5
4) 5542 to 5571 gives -0.7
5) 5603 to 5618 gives 0.5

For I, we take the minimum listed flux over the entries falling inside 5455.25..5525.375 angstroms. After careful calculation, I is 8.09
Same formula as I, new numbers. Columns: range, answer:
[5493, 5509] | 8.49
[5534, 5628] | 7.95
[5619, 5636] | 8.5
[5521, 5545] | 8.62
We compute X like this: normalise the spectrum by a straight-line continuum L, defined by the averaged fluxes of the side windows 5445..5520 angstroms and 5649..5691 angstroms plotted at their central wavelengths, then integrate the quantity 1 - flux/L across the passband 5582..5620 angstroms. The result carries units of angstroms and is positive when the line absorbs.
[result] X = 1.3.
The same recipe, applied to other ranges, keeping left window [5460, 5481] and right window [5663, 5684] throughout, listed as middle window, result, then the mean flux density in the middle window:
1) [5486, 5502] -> -0.5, 8.92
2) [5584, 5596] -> 0.2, 8.98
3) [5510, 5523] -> 0.1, 8.72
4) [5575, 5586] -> -0.6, 9.6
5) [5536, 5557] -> -0.5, 9.12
